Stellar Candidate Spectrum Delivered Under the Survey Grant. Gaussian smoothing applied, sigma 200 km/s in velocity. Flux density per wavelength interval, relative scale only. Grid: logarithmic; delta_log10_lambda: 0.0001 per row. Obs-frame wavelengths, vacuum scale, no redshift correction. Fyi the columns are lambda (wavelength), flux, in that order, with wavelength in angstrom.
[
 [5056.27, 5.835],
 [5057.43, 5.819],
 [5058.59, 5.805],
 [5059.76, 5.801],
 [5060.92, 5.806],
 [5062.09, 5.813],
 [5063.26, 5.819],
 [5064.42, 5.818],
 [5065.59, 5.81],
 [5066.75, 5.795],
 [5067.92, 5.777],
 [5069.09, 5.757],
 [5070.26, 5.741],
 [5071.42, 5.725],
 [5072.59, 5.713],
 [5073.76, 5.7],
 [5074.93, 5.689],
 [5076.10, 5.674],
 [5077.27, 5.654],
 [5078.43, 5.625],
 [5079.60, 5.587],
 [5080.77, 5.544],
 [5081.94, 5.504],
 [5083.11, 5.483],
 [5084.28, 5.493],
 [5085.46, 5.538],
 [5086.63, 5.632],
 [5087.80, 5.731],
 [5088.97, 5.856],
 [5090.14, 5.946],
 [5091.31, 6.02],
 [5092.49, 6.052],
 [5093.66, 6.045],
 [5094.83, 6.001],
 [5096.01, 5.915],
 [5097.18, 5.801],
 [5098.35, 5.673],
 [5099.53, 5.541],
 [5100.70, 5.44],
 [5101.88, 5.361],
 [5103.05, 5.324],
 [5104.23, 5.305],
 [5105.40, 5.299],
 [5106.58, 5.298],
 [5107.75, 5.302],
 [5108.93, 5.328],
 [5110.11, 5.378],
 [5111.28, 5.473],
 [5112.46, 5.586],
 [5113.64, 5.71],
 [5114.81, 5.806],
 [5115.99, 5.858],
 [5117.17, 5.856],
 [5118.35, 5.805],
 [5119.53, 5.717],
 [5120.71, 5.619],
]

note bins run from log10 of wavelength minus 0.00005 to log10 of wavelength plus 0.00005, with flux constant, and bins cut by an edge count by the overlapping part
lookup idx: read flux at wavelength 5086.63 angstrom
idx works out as 5.632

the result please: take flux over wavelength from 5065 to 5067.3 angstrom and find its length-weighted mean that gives 5.81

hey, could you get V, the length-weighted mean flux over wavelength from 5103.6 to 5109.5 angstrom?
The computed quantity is 5.31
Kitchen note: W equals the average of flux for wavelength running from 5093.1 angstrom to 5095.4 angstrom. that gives 6.03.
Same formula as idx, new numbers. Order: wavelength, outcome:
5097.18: 5.801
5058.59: 5.805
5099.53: 5.541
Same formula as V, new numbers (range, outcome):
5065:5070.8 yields 5.77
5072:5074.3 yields 5.7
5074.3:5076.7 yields 5.67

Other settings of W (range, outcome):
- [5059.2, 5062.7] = 5.8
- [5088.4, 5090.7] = 5.91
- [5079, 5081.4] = 5.56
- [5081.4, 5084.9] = 5.48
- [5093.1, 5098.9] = 5.89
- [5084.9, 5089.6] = 5.7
